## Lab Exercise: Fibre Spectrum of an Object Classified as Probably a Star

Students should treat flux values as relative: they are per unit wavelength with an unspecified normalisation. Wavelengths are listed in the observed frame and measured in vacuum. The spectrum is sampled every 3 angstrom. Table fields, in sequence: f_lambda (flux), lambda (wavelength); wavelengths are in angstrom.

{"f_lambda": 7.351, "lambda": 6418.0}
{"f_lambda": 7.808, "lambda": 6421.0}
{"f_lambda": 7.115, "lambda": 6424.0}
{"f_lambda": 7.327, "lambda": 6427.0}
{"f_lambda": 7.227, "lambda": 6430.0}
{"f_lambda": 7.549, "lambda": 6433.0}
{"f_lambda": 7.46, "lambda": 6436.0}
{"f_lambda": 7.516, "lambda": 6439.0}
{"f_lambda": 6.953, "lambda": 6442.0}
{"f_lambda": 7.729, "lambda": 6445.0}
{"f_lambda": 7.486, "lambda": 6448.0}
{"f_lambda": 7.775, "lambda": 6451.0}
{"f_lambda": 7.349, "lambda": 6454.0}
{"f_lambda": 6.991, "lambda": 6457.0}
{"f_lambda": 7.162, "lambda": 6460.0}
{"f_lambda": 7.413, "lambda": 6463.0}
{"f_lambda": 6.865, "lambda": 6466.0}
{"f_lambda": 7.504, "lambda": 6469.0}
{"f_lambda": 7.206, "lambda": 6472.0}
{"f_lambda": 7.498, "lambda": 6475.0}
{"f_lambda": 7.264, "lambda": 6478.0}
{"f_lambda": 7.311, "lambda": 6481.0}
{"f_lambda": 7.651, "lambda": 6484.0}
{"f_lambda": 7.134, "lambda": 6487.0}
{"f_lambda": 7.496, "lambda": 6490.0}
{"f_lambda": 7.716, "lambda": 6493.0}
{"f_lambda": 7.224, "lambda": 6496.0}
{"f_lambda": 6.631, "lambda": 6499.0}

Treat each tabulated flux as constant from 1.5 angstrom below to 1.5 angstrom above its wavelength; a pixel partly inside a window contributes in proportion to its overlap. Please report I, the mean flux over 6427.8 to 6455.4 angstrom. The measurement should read 7.45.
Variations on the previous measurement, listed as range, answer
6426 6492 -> 7.36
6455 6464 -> 7.19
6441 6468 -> 7.31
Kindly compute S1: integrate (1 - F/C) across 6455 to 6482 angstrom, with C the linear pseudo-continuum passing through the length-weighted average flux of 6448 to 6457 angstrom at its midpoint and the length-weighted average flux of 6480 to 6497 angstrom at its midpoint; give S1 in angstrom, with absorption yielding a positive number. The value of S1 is 0.72 angstrom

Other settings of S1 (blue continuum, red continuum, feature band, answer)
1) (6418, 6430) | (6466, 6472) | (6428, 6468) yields -0.12 angstrom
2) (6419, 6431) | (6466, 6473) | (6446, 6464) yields -0.18 angstrom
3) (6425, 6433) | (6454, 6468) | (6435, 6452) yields -0.56 angstrom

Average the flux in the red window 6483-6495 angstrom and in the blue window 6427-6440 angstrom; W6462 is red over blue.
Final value 1.01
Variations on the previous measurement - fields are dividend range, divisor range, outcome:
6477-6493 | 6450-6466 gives 1.02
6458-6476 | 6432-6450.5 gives 0.97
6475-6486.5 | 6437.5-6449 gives 1.00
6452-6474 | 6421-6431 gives 0.99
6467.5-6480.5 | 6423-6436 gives 1.00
